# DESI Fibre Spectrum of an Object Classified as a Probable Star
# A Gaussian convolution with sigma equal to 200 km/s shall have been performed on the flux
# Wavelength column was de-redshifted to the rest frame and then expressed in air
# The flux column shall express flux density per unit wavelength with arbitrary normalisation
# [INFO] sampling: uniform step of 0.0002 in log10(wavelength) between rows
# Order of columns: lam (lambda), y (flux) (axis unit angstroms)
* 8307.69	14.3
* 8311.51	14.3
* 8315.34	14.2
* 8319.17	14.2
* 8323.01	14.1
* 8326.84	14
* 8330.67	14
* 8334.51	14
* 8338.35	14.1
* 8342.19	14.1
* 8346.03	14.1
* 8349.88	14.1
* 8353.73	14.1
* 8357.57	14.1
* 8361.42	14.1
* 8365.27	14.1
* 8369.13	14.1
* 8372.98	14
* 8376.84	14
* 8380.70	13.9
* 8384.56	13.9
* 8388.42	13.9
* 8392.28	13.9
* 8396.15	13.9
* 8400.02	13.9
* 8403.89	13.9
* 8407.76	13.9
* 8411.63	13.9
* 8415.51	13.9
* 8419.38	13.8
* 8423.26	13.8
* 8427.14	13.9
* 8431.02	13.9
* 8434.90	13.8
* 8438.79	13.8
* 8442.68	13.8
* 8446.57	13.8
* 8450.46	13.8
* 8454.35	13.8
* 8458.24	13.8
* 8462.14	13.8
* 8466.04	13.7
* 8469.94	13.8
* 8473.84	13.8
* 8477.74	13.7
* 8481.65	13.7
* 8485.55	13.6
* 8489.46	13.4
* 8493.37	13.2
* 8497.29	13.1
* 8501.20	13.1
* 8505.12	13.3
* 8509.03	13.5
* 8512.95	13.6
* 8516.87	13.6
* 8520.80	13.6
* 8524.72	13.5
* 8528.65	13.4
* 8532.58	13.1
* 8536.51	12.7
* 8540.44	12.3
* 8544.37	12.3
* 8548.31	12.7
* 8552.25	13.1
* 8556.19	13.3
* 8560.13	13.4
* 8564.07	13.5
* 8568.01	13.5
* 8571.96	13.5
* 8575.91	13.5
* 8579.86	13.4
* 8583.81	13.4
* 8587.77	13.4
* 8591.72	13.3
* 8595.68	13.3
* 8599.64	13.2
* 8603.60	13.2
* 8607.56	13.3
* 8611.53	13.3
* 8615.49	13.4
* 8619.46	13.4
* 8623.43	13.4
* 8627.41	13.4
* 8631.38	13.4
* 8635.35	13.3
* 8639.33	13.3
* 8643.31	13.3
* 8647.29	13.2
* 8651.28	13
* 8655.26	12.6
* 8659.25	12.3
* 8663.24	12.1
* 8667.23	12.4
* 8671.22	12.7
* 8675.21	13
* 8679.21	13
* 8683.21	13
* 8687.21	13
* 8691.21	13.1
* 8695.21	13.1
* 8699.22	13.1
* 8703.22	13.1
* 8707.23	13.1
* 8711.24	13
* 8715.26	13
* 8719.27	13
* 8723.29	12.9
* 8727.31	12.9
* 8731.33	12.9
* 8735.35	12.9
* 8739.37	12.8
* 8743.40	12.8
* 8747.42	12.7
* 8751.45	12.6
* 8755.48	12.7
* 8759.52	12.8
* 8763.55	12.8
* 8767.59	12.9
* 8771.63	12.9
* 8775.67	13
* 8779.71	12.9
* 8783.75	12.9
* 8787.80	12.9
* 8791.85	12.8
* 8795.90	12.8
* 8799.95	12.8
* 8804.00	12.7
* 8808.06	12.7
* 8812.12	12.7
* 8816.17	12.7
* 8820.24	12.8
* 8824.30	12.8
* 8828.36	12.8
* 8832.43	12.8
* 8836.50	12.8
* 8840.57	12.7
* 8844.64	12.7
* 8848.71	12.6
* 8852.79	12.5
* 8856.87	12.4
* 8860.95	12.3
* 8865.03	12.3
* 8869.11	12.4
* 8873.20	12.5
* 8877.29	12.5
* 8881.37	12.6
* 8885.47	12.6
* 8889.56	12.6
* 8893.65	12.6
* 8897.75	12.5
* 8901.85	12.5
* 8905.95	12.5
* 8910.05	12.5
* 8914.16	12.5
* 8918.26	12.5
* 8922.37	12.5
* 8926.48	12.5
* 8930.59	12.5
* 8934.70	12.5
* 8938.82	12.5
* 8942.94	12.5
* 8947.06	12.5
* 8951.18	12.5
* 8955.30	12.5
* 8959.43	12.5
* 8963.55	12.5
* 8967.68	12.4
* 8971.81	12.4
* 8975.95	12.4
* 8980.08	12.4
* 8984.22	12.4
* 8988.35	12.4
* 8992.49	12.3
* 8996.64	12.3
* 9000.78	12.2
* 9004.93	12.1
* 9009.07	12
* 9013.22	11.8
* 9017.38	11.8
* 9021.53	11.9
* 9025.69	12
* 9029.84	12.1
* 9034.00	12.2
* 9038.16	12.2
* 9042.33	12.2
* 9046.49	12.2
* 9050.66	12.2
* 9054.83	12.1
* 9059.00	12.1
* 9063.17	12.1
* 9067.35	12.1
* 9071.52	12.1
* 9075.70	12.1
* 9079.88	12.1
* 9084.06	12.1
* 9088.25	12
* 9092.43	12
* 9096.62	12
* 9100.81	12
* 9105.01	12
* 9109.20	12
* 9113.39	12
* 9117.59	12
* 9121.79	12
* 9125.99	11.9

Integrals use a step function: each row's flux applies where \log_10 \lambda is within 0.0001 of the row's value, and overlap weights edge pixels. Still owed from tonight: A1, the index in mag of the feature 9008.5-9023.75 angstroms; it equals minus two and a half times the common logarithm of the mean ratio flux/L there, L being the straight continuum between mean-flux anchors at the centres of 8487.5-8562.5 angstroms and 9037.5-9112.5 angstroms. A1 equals 0.03 mag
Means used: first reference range 13.2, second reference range 12.1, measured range 11.9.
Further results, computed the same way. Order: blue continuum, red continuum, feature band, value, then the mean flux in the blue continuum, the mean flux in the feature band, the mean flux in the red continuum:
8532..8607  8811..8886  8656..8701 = 0.01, 13.2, 12.8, 12.6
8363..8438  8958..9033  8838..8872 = 0.01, 13.9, 12.5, 12.2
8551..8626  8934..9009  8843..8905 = 0.01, 13.4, 12.5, 12.4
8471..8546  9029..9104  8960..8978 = -0.01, 13.3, 12.4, 12.1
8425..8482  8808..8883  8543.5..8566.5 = 0.03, 13.8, 13.1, 12.6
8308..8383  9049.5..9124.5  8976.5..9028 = 0.01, 14.1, 12.1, 12.1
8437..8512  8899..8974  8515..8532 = 0.00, 13.6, 13.5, 12.5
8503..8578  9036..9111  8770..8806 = -0.01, 13.2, 12.9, 12.1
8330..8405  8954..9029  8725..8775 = 0.01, 14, 12.8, 12.2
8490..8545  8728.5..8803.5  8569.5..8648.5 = -0.02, 13.2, 13.3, 12.8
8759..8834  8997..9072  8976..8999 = -0.01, 12.8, 12.4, 12.1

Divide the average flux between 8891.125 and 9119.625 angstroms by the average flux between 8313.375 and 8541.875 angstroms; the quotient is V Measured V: 0.89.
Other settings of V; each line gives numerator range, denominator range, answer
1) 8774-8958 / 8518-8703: 0.96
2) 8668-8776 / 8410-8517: 0.94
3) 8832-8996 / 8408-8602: 0.93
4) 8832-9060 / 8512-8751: 0.95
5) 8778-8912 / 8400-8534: 0.93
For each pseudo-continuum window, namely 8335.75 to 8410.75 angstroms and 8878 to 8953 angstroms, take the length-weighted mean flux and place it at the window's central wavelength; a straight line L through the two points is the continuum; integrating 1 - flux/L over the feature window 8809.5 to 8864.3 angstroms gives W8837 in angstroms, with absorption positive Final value 0.4 angstroms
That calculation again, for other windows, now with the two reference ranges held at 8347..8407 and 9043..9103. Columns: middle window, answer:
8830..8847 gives -0.03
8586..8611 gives 0.19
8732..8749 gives 0.24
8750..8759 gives 0.19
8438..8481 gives -0.04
